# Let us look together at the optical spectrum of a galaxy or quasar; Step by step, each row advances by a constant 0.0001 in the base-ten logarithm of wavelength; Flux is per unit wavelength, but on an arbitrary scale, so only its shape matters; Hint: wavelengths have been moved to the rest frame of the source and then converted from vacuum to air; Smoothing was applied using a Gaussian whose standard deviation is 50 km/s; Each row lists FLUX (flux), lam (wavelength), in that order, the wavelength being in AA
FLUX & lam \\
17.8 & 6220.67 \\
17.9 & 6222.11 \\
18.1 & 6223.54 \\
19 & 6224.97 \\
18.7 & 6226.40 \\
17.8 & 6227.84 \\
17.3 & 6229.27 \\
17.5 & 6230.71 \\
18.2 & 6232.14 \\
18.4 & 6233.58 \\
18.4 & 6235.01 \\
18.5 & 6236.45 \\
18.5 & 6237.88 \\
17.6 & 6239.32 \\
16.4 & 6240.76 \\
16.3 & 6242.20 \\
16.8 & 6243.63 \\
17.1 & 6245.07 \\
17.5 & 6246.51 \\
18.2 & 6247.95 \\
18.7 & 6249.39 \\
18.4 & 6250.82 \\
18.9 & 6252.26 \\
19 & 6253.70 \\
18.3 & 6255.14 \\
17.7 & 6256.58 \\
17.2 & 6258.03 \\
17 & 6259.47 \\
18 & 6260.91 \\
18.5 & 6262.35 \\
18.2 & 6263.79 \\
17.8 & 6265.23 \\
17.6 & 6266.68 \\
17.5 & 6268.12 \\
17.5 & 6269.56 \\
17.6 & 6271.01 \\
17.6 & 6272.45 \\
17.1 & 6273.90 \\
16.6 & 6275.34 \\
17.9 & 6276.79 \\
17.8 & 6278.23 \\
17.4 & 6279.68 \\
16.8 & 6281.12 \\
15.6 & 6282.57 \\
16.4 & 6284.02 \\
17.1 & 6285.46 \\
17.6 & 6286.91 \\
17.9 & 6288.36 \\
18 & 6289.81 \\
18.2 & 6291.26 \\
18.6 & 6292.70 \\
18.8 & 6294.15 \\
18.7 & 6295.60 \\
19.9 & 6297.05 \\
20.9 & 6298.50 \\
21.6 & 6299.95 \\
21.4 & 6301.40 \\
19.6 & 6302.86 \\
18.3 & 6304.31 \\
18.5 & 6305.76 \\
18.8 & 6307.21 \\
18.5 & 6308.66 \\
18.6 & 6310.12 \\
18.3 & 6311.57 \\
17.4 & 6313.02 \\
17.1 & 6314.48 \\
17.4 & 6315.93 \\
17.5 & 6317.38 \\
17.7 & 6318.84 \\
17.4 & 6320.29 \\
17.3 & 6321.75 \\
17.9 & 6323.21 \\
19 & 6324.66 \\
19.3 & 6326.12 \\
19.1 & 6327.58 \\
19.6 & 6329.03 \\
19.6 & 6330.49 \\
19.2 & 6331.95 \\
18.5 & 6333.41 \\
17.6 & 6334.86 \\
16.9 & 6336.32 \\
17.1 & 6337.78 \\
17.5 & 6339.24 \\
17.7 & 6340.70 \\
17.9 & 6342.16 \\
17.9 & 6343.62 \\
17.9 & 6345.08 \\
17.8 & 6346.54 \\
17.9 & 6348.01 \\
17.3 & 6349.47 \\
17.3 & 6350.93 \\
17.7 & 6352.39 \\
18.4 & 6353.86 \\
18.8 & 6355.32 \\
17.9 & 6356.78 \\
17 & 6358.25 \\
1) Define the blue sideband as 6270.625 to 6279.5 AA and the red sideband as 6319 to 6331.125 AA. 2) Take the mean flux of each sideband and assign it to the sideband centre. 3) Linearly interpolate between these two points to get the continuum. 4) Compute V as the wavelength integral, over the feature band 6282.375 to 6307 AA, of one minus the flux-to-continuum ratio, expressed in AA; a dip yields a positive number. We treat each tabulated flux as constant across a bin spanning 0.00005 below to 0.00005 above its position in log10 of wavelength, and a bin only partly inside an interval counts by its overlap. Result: -1.1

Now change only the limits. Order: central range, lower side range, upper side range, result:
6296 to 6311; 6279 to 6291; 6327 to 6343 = -1.7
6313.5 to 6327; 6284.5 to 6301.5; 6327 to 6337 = 0.6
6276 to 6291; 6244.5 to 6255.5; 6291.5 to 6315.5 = 1.2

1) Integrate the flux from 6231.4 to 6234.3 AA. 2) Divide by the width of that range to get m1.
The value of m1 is 18.3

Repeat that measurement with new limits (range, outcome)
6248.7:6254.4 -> 18.8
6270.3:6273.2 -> 17.6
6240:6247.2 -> 16.8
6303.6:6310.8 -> 18.5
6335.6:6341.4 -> 17.3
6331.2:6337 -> 18.1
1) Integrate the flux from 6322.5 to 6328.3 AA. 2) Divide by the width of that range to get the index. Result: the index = 18.8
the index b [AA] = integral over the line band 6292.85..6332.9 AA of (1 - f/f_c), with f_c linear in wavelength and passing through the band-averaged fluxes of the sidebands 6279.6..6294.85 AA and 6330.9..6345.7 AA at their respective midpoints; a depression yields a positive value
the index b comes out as -2.5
